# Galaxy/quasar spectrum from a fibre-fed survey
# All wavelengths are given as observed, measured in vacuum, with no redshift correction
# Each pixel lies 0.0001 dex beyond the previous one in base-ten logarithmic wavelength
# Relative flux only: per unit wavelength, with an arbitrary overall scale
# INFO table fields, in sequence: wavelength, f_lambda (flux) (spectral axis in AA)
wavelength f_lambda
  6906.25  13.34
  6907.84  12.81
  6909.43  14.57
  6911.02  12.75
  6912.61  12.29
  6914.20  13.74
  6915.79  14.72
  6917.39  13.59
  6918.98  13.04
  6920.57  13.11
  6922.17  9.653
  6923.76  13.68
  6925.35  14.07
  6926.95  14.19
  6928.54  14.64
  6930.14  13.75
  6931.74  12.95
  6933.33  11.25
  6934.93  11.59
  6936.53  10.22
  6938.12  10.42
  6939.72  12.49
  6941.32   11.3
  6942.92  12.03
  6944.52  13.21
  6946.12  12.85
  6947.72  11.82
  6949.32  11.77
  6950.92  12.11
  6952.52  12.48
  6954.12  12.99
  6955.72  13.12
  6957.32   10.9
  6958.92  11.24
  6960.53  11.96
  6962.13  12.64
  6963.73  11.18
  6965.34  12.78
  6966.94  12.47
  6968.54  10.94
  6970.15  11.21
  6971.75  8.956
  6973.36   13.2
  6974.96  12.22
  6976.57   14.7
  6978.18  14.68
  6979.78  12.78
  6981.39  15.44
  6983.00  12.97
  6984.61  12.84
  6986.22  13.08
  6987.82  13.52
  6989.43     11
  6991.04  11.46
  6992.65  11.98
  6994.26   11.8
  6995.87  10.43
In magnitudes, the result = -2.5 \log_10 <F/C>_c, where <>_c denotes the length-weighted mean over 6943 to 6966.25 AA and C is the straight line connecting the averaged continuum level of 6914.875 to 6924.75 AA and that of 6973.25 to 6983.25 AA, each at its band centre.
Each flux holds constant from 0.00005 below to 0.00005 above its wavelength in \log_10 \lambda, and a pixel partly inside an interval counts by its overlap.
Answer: 0.11 mag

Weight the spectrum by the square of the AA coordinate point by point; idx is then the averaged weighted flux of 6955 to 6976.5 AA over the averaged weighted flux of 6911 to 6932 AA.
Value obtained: 0.90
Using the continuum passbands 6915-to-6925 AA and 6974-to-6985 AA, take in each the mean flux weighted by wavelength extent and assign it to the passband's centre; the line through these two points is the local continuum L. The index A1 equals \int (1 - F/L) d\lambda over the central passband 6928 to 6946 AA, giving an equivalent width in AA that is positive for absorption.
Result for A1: 1.4 AA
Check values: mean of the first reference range 13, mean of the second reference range 13.7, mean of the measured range 12.2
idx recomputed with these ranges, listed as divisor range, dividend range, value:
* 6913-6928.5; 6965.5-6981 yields 0.95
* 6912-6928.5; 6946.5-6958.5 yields 0.92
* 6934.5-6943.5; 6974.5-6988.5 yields 1.22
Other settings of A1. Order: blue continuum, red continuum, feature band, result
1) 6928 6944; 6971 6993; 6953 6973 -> 1.18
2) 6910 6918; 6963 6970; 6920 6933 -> -0.14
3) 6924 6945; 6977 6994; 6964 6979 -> 0.62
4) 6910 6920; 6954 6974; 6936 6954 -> 0.63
